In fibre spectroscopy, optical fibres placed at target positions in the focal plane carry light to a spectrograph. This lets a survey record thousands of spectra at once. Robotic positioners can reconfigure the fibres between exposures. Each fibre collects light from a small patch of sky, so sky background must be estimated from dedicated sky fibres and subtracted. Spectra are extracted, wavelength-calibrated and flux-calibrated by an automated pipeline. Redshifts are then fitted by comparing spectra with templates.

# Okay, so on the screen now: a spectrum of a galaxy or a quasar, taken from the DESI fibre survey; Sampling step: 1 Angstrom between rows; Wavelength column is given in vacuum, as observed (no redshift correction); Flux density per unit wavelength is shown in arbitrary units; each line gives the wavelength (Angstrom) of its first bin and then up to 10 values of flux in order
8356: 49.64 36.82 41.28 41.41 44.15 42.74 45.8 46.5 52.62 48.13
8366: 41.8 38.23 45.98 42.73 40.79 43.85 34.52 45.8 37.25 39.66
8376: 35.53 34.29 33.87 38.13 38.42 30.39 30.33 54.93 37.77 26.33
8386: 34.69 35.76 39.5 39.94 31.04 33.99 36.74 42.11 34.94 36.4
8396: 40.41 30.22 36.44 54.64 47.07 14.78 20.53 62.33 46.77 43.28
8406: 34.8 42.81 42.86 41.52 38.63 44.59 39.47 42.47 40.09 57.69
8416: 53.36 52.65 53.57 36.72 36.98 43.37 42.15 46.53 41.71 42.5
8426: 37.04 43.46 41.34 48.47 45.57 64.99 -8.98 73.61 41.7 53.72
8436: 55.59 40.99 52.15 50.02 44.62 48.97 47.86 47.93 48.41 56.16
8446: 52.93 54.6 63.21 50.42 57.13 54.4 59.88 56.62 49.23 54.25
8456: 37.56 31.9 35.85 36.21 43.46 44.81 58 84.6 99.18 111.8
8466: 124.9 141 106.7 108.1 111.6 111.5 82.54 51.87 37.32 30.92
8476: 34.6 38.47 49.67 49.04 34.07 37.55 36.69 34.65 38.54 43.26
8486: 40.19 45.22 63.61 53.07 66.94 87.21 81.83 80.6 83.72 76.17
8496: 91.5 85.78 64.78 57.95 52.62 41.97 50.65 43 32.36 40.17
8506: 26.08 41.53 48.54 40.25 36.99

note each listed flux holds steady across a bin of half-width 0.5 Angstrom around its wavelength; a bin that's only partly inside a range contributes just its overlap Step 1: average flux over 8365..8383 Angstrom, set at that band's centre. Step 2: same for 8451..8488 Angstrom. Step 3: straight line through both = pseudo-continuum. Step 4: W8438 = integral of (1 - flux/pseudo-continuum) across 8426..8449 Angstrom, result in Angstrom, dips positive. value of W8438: 2.3 Angstrom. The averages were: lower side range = 39.1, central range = 48.3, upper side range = 60.8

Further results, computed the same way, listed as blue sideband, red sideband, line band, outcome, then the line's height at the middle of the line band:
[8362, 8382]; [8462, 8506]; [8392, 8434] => 6.3 Angstrom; 49.5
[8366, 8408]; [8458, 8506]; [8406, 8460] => 4.3 Angstrom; 50.6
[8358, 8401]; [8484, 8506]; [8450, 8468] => -4.4 Angstrom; 53.4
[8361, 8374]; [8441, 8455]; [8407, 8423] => 1.6 Angstrom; 49.5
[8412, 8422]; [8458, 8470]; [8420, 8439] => 3.9 Angstrom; 56.5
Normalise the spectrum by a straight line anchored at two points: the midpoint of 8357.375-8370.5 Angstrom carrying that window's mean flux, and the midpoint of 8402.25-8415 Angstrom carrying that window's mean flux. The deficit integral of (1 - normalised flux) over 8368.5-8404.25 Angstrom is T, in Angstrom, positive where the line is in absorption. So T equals 4.82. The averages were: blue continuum 43.9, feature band 37.8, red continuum 43.4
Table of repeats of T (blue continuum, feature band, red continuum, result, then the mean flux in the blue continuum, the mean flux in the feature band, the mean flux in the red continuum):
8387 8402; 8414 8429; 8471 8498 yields -0.8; 36.4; 44.9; 57.2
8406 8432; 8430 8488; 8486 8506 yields -4.3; 43.6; 56.8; 61.6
